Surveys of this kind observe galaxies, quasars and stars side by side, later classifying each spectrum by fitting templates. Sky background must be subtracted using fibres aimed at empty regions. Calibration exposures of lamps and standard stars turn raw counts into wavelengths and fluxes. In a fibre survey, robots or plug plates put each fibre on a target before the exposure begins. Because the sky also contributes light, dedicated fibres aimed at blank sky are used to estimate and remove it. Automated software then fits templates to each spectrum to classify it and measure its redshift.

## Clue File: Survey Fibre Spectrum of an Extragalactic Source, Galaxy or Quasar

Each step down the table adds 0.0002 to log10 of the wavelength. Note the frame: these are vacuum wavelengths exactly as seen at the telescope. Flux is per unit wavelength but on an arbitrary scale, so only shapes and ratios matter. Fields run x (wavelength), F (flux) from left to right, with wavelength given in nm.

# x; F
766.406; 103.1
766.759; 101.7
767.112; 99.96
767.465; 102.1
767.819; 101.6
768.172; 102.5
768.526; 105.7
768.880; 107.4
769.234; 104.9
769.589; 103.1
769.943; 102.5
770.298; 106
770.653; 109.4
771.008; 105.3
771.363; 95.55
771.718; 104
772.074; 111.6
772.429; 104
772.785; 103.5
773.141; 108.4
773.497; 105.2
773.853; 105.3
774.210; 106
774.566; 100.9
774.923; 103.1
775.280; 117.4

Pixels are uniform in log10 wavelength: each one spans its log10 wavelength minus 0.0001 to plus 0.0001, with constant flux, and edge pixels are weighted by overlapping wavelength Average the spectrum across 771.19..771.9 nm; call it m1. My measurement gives 99.8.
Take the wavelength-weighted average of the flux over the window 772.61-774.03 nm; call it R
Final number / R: 106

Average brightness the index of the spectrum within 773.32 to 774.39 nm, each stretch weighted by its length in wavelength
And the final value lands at 106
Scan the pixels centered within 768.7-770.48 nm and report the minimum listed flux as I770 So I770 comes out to 102.5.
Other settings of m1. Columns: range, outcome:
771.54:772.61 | 107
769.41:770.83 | 105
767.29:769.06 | 104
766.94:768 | 101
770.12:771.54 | 104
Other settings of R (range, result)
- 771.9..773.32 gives 107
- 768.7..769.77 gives 105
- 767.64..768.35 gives 102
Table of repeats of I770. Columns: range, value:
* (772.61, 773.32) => 103.5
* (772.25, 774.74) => 100.9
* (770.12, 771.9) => 95.55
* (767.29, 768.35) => 101.6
